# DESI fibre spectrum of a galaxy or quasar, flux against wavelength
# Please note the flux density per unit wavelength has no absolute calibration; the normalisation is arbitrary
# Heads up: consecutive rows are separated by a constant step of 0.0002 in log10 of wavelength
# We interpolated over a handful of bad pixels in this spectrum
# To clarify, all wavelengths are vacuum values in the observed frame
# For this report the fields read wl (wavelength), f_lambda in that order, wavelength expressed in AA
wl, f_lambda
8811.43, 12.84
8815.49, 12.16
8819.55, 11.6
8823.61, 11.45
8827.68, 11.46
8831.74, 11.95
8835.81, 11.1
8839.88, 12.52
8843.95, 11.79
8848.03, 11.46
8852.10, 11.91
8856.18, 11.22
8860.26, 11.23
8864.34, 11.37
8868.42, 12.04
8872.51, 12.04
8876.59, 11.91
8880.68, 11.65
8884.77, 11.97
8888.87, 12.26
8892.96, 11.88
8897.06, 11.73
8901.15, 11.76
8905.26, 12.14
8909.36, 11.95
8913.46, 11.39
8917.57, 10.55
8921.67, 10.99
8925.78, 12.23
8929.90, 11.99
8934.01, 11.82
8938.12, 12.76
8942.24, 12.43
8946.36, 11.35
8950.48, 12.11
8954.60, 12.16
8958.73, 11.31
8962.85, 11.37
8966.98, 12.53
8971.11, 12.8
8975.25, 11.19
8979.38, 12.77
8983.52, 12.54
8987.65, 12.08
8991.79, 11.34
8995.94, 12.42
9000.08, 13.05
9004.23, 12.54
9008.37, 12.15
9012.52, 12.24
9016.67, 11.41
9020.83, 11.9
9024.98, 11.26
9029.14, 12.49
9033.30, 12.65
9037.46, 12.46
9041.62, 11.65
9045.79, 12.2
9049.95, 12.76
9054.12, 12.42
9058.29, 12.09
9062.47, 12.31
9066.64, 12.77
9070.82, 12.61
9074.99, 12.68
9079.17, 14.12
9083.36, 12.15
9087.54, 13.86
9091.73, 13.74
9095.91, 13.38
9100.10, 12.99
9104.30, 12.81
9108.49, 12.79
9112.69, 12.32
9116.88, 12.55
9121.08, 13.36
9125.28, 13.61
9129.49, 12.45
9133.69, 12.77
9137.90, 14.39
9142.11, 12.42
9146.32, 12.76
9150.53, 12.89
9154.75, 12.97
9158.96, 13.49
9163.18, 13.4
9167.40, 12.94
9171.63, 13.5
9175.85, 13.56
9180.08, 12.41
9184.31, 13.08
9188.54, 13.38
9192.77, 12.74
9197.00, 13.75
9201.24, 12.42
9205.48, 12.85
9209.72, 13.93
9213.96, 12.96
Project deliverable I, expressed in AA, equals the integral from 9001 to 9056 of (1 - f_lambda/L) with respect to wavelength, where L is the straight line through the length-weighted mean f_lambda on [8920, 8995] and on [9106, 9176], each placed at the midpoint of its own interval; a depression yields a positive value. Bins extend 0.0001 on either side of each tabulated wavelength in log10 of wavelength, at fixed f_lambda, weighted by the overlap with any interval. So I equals 1.0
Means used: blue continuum 12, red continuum 13.1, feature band 12.2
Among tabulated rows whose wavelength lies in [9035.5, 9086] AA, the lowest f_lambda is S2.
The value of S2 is 11.65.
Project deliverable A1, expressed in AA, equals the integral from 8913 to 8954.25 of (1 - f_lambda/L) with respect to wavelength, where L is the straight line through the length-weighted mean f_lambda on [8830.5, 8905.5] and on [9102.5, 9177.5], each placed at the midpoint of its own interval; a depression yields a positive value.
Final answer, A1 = 1.0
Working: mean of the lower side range 11.8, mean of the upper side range 13.1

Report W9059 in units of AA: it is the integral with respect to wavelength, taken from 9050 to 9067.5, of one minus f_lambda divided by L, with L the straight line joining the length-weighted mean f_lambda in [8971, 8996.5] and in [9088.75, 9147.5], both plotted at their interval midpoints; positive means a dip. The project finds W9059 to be 0.3 AA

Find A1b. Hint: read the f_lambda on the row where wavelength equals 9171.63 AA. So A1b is 13.5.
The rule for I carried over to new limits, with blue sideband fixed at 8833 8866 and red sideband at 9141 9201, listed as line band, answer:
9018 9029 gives 0.6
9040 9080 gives 0.1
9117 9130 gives -0.3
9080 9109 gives -1.0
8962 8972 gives -0.1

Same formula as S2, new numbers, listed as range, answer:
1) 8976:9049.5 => 11.26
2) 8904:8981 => 10.55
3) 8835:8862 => 11.1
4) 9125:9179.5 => 12.42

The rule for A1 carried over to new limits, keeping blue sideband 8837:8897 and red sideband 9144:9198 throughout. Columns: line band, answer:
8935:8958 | 0.1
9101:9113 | 0.1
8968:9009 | 0.1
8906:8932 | 1.0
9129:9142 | -0.2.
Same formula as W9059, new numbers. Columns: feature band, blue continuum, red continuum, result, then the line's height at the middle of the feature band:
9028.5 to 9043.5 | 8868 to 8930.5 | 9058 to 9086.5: 0.29 AA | 12.5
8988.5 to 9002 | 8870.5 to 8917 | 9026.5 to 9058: -0.07 AA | 12.2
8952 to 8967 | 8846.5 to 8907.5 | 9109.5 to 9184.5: 0.50 AA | 12.2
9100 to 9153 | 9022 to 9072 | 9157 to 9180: 0.06 AA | 12.9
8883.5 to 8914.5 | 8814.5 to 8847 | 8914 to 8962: -0.38 AA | 11.8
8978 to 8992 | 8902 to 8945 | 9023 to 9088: -0.15 AA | 12.1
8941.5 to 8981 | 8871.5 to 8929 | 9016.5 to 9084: 0.08 AA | 12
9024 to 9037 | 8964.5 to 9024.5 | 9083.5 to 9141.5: 0.22 AA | 12.5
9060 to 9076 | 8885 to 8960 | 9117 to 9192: 0.08 AA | 12.6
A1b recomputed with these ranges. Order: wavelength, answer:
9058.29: 12.09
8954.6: 12.16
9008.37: 12.15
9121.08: 13.36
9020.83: 11.9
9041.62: 11.65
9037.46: 12.46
